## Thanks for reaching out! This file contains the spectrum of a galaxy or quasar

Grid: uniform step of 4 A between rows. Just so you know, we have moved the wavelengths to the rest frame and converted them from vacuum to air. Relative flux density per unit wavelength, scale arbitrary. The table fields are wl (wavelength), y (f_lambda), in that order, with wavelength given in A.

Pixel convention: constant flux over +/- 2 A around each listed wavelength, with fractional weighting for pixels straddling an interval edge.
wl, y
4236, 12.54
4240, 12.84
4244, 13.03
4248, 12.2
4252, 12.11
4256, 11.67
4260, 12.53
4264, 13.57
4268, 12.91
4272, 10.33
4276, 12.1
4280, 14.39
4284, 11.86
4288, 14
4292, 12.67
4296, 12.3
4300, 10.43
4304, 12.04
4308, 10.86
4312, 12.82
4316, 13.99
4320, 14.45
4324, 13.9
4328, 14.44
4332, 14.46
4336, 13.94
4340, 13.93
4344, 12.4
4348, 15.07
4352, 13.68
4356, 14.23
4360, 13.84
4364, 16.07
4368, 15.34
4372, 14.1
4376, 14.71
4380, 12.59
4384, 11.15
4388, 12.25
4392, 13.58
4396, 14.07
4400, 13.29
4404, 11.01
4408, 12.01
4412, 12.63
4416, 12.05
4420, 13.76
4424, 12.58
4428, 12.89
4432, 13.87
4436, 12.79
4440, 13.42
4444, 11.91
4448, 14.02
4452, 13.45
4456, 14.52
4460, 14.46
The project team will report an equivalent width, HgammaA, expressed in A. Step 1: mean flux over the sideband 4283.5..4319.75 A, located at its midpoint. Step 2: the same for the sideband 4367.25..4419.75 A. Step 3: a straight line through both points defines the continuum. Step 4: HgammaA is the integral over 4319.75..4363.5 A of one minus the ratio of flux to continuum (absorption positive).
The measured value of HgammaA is -4.88 A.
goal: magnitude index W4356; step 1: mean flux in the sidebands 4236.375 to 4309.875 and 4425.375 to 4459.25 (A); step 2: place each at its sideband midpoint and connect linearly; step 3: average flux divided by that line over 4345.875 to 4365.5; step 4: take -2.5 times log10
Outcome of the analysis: -0.13 mag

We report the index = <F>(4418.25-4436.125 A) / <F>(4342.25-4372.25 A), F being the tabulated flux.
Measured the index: 0.92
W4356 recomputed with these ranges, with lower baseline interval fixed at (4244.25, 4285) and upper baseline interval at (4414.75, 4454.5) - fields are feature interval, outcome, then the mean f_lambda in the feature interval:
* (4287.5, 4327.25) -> -0.01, 12.8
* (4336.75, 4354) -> -0.09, 13.8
